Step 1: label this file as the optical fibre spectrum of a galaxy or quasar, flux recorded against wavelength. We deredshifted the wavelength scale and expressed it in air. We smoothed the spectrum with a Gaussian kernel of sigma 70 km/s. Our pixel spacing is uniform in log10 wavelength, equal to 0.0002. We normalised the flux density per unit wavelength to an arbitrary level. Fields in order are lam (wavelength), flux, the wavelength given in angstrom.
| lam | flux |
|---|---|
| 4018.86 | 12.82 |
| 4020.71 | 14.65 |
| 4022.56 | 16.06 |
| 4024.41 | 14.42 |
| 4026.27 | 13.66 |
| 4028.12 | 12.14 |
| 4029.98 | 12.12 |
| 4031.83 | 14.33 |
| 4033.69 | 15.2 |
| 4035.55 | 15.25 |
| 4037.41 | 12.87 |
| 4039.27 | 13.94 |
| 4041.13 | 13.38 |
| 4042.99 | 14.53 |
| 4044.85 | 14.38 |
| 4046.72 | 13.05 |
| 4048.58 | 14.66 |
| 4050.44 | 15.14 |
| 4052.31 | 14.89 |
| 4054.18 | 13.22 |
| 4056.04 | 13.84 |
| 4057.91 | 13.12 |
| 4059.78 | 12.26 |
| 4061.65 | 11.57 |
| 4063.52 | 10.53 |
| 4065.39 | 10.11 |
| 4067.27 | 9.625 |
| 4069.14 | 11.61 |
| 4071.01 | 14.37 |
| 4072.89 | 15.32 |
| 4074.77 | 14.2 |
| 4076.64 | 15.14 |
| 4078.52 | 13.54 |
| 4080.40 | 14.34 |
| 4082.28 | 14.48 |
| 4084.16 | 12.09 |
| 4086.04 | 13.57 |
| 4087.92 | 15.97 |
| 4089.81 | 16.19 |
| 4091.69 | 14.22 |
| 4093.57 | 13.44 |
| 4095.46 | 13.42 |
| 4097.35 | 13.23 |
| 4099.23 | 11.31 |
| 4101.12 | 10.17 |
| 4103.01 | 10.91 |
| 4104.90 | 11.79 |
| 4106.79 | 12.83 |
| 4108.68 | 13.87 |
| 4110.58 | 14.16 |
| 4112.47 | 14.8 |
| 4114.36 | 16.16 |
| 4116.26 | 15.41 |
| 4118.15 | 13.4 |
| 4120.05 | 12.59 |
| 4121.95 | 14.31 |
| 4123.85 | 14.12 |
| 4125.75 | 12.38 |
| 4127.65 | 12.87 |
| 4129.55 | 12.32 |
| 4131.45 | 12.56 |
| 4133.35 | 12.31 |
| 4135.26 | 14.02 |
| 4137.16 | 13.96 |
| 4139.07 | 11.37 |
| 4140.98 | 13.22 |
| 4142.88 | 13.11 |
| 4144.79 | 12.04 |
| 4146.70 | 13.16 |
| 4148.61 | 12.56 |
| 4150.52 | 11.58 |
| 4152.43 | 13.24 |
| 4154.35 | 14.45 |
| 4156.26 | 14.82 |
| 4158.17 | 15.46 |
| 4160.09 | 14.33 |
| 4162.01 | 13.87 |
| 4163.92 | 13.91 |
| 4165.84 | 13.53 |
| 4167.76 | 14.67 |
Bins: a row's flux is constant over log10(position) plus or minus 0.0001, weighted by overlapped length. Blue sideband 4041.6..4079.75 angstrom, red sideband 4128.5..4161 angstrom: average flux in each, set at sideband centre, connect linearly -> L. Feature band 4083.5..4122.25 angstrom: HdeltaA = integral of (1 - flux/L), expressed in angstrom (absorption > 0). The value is -0.8 angstrom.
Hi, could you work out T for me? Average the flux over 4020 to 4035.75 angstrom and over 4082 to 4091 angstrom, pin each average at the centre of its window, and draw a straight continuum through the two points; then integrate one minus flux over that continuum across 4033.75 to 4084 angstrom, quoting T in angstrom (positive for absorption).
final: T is 3.0 angstrom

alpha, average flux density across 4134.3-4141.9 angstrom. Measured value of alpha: 13.1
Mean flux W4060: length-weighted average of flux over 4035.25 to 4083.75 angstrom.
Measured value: 13.4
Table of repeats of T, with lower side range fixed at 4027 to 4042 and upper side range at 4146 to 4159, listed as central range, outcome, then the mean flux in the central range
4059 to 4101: 1.5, 13.2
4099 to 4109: 1.4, 11.7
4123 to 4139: 0.8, 13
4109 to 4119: -0.8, 14.7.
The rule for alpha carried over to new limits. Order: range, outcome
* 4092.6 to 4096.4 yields 13.4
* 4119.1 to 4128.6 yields 13.2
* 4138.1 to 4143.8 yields 12.6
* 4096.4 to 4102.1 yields 11.6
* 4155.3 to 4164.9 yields 14.5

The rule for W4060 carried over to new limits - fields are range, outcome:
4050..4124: 13.4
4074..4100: 14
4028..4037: 13.9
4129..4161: 13.2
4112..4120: 14.7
